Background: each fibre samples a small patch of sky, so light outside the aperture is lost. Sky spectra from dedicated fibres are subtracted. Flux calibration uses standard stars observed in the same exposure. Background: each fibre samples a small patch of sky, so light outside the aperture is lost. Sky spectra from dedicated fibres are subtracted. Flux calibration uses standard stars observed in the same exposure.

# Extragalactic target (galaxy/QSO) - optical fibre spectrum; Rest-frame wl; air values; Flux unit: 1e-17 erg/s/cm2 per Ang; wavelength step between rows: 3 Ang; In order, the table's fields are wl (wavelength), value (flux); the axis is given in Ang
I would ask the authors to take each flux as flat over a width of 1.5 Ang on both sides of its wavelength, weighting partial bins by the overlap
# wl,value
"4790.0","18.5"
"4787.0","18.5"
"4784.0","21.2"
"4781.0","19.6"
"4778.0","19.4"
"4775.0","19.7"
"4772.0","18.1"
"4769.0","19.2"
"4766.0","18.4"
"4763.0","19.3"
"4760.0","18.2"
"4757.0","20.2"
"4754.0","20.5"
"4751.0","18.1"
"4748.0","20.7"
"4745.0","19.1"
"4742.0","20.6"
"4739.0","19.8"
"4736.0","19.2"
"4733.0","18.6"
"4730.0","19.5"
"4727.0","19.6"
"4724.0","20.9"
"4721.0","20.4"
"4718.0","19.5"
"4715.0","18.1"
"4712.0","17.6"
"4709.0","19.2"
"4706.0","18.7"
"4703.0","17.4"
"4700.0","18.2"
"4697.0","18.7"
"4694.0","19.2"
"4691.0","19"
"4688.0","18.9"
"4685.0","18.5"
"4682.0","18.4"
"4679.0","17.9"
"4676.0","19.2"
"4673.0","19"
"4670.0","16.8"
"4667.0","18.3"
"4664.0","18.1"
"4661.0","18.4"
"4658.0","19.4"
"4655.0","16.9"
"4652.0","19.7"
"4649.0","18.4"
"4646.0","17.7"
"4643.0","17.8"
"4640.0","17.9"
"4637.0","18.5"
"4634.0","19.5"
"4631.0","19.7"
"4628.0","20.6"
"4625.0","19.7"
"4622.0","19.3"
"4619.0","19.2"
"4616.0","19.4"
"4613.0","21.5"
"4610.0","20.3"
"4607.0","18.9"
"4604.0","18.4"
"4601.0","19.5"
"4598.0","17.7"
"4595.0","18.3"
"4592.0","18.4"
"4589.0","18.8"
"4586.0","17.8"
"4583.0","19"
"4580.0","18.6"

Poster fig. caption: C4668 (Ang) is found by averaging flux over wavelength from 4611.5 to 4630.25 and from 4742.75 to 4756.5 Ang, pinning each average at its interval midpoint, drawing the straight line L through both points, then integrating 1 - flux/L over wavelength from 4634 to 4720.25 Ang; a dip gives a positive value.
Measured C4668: 6.0 Ang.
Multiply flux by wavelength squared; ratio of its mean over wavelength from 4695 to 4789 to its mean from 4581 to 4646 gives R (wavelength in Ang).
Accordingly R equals 1.07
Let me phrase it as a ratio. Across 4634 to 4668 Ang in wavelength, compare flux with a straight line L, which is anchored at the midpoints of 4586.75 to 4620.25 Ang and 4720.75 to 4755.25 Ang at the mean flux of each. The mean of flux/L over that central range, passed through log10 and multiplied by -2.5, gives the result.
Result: 0.06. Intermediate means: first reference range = 19.1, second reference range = 19.7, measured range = 18.3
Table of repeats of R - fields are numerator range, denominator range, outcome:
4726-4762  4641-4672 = 1.11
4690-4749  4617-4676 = 1.06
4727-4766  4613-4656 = 1.07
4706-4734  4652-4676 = 1.08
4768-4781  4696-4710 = 1.07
